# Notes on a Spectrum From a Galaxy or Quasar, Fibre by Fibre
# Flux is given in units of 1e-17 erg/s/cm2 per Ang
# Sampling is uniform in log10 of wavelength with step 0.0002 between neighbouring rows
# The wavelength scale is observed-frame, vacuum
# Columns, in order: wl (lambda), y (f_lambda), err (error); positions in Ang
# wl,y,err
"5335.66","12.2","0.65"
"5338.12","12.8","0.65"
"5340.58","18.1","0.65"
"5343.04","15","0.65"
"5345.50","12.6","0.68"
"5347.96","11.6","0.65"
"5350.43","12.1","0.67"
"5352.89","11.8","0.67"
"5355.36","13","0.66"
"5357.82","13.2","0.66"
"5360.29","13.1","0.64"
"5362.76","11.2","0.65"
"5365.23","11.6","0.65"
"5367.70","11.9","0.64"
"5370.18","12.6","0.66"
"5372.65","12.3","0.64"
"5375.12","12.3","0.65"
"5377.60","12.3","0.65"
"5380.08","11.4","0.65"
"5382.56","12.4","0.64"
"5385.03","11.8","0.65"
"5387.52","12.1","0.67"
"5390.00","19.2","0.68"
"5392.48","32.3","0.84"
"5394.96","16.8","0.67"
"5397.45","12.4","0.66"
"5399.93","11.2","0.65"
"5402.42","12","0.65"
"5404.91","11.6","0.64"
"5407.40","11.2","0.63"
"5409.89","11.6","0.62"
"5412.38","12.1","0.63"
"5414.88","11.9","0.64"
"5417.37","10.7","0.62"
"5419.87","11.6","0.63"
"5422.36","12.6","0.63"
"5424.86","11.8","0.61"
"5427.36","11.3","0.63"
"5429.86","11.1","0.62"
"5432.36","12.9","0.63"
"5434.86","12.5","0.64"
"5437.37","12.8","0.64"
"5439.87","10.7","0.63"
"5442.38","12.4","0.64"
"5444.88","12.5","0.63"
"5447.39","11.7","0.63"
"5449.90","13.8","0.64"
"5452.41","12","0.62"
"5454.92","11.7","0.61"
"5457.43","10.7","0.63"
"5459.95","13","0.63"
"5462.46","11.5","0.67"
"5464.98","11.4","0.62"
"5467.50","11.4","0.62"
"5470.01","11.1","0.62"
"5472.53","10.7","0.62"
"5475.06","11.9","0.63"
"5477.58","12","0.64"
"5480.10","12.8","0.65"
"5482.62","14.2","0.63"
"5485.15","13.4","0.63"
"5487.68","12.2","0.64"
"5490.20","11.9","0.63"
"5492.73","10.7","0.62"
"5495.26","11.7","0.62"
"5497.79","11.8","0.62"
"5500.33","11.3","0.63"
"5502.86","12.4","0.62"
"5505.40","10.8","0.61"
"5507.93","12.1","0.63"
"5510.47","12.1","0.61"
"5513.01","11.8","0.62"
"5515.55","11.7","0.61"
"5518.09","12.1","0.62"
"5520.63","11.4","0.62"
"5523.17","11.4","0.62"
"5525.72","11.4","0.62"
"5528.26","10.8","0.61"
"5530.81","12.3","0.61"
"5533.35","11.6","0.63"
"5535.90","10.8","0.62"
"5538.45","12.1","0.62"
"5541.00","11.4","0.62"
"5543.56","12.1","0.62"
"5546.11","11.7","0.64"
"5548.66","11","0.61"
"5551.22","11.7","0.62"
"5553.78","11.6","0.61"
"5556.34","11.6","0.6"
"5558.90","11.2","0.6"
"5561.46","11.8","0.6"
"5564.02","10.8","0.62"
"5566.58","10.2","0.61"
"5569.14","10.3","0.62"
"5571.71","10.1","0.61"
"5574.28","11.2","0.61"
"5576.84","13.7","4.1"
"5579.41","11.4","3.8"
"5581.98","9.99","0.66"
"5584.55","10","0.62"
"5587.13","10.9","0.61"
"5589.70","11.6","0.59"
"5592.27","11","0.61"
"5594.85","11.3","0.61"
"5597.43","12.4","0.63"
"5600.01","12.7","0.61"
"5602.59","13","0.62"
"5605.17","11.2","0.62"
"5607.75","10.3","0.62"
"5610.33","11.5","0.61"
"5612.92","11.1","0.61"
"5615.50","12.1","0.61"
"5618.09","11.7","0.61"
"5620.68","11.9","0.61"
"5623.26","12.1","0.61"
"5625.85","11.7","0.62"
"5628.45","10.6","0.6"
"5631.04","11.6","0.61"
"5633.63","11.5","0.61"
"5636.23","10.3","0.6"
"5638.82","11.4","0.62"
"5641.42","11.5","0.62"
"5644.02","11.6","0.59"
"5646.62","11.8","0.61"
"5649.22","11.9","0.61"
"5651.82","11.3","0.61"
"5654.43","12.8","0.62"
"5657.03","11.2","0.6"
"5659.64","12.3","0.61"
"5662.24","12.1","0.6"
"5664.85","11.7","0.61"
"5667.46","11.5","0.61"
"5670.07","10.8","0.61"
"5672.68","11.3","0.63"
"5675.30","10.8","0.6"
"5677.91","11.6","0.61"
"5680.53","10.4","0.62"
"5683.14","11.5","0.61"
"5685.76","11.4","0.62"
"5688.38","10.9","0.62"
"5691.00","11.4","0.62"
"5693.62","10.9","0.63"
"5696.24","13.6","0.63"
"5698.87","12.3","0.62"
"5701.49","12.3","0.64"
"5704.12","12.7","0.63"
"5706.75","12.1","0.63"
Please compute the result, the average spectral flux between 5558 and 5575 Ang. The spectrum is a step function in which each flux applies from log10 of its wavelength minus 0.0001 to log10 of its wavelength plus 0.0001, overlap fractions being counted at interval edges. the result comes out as 10.8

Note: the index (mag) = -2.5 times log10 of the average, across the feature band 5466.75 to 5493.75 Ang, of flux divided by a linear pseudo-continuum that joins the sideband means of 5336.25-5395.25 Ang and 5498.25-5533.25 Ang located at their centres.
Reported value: 0.01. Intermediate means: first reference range 13.8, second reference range 11.7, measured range 12.1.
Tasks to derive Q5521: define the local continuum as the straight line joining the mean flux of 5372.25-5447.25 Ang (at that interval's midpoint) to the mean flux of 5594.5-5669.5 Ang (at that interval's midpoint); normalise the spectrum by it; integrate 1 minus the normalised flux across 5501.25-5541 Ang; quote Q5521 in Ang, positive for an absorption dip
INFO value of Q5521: 2.2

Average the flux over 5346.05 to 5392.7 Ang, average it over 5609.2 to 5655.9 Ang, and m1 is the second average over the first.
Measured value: 0.9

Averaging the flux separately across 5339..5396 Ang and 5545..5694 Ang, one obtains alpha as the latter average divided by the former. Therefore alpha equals 0.82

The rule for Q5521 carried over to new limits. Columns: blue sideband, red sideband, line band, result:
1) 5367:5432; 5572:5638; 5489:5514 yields 1.27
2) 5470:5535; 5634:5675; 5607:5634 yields 0.29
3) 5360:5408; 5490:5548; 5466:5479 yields 0.92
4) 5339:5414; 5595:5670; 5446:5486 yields 2.27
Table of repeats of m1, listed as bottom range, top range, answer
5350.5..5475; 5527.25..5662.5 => 0.91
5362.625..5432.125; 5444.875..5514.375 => 0.92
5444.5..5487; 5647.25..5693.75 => 0.95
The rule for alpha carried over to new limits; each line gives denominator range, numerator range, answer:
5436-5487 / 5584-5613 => 0.95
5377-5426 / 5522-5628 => 0.85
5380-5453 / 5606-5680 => 0.88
